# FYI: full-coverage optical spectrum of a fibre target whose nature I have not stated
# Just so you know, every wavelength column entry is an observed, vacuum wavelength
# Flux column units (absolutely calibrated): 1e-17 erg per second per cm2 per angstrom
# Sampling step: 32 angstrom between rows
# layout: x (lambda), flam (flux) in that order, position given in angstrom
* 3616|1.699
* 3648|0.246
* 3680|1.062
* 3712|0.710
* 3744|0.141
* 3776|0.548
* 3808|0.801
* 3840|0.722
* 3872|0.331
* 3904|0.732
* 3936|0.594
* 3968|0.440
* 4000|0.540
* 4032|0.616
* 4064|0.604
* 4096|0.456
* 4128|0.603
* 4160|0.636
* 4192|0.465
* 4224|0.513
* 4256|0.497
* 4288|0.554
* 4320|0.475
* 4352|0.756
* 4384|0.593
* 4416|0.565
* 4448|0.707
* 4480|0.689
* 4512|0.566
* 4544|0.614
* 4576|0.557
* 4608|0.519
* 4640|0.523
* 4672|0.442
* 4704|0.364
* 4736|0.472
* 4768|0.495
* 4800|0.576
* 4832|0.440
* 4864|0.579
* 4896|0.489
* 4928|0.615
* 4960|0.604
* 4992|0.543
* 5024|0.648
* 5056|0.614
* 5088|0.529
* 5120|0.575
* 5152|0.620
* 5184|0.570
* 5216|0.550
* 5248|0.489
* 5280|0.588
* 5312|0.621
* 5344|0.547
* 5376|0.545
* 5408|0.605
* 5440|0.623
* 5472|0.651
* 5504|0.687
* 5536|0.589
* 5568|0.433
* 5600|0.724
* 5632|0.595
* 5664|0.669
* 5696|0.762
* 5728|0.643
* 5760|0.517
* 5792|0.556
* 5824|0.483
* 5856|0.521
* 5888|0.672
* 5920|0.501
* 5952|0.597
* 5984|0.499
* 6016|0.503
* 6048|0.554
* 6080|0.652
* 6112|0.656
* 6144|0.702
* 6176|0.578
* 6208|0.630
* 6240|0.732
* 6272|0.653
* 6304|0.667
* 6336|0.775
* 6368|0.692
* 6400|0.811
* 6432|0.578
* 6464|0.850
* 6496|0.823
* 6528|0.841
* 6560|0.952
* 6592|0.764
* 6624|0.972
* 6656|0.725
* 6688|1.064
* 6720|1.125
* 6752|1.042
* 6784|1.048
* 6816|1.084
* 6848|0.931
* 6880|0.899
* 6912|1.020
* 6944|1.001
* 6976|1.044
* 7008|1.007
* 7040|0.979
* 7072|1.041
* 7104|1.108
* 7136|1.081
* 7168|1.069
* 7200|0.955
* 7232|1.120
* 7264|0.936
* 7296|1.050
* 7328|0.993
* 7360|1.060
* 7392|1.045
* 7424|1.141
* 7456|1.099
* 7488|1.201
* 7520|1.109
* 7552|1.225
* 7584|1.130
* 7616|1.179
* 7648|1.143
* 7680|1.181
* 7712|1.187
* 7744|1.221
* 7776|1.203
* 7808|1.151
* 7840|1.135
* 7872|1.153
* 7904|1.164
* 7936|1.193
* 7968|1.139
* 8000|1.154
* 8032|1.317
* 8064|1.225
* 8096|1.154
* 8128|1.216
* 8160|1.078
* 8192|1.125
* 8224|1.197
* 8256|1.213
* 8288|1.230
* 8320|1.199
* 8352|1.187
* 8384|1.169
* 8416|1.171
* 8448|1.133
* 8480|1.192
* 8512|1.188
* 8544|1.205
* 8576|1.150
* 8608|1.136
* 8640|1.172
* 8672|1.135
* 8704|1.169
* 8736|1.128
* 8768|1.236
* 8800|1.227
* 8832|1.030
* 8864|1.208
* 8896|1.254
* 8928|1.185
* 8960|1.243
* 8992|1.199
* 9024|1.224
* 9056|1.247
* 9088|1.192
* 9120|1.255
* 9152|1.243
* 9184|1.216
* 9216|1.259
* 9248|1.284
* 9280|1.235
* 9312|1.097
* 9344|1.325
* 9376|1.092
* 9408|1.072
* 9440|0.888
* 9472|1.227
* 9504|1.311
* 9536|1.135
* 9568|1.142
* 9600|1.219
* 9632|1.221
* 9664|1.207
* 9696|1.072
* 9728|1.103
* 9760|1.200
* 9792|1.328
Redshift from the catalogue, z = 0.674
